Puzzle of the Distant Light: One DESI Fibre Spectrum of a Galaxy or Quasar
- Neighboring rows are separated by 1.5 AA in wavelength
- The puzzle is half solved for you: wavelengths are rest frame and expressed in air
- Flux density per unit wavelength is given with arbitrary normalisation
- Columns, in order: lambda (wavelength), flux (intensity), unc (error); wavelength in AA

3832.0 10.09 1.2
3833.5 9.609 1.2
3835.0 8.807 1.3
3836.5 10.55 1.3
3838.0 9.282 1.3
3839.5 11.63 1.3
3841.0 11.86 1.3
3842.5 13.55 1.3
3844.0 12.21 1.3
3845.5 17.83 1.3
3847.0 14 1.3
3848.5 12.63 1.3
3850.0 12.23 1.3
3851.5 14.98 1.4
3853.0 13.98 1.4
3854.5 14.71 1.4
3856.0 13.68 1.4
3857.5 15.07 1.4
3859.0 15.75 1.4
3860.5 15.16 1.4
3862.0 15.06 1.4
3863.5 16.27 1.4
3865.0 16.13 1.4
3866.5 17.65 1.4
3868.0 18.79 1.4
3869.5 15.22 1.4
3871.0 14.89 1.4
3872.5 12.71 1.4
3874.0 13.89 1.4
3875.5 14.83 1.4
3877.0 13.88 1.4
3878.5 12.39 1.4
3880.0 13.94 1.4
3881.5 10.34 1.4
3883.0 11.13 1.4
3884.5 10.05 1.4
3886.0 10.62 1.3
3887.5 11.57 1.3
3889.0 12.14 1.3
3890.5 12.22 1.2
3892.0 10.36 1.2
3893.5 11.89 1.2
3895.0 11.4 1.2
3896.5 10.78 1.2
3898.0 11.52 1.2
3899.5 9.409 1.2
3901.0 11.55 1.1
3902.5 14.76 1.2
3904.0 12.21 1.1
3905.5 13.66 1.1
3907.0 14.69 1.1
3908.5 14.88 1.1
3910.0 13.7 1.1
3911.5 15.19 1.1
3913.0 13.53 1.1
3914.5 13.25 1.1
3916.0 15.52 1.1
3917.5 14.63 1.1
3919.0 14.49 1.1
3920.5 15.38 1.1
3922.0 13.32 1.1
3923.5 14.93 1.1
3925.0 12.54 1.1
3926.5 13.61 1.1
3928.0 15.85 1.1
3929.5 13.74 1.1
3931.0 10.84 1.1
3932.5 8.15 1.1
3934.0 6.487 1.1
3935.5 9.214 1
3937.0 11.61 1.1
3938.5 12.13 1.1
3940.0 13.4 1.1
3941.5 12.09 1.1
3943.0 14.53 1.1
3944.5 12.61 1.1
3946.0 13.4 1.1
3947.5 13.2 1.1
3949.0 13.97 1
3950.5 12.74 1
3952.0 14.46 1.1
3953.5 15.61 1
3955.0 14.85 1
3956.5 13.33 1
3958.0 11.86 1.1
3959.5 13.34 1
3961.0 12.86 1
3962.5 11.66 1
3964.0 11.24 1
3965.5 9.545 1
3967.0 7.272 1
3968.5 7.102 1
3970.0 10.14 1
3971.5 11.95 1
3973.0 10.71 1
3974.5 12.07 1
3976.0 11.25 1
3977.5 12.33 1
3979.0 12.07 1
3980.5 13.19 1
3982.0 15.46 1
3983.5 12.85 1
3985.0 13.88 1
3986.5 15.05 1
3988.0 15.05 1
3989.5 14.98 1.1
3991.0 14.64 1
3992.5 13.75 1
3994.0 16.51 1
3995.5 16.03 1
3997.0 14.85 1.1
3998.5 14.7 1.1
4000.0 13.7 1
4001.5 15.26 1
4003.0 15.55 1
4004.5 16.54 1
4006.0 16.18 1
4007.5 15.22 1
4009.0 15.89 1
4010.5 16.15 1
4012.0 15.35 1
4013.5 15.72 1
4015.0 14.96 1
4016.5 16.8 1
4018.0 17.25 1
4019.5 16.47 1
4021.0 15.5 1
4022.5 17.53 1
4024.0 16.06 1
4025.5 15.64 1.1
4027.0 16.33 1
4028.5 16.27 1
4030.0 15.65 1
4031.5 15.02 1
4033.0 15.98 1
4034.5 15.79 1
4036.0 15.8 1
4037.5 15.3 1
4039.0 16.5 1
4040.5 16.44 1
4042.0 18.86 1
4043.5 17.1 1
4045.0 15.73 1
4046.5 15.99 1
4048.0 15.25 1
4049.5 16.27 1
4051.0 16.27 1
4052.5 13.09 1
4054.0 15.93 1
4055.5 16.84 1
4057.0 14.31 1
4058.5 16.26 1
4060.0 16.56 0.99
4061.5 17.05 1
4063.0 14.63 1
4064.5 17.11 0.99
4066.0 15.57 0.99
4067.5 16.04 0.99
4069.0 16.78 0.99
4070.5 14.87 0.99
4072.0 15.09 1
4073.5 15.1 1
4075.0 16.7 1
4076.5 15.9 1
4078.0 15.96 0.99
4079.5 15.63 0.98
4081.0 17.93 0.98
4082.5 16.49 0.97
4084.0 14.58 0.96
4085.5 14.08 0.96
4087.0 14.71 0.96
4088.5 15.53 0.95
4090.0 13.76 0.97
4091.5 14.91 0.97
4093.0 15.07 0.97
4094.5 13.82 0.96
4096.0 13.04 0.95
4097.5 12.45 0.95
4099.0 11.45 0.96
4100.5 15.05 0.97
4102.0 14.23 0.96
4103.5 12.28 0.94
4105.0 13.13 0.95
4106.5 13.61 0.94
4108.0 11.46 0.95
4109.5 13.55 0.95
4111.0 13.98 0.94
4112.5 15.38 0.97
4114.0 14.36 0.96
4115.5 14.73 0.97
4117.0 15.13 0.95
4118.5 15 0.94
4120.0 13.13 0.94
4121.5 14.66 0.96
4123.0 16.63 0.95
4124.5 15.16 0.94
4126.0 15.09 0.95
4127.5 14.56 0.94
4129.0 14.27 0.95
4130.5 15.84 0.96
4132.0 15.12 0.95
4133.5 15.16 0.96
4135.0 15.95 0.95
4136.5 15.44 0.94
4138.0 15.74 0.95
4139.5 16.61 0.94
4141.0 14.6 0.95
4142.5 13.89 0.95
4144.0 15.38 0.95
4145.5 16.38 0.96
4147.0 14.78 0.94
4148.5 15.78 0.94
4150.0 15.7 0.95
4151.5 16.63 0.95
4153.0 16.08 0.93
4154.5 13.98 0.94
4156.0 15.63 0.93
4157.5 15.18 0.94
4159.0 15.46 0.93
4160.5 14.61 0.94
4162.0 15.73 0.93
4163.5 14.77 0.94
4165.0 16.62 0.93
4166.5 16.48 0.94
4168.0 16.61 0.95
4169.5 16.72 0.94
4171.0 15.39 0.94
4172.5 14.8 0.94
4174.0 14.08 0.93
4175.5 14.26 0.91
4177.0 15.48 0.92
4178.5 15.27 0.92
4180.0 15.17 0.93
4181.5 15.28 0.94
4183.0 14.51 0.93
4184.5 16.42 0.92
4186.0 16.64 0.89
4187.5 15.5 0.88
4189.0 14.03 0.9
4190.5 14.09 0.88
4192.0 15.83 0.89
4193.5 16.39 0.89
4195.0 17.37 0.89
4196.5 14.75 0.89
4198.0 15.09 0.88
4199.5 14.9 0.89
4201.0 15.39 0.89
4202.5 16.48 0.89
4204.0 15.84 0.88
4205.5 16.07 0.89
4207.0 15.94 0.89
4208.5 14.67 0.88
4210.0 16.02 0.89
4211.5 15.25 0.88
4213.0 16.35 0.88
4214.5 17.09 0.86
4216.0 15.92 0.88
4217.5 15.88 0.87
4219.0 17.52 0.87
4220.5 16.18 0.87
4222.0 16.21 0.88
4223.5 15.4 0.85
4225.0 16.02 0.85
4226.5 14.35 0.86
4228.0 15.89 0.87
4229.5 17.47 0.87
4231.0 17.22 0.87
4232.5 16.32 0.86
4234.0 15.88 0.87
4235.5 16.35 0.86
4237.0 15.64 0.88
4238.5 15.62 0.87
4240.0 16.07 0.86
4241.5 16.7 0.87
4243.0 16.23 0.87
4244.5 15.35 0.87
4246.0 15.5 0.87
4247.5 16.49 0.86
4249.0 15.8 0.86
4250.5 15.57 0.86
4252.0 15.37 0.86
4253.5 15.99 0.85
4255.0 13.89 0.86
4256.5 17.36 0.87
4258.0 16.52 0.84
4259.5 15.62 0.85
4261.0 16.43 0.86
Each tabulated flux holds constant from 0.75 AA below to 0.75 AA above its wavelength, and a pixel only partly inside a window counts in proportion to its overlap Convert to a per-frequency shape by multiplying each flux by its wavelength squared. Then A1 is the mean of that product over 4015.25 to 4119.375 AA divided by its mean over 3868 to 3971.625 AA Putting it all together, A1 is 1.31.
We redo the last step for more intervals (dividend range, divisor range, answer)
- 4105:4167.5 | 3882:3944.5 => 1.35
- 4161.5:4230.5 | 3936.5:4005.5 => 1.33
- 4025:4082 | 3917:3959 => 1.31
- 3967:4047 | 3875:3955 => 1.22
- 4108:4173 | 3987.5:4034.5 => 1.04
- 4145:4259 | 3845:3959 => 1.37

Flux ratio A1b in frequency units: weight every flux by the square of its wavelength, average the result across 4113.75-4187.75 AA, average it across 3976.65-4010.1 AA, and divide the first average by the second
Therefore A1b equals 1.13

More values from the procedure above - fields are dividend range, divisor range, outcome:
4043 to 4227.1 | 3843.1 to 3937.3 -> 1.30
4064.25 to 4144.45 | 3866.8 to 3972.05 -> 1.28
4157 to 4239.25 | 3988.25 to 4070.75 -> 1.08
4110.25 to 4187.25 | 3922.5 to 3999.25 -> 1.32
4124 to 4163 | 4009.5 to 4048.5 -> 1.01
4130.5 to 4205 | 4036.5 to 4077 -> 1.02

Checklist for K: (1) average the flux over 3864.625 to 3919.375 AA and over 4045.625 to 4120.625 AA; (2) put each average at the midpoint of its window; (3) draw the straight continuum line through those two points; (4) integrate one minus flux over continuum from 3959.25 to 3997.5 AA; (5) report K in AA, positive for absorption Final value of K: 3.7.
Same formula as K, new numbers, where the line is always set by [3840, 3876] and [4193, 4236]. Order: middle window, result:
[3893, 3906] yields 2.6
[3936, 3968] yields 5.2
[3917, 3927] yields 0.5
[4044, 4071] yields -0.7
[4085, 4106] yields 2.4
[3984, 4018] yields -0.3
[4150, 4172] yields 0.2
